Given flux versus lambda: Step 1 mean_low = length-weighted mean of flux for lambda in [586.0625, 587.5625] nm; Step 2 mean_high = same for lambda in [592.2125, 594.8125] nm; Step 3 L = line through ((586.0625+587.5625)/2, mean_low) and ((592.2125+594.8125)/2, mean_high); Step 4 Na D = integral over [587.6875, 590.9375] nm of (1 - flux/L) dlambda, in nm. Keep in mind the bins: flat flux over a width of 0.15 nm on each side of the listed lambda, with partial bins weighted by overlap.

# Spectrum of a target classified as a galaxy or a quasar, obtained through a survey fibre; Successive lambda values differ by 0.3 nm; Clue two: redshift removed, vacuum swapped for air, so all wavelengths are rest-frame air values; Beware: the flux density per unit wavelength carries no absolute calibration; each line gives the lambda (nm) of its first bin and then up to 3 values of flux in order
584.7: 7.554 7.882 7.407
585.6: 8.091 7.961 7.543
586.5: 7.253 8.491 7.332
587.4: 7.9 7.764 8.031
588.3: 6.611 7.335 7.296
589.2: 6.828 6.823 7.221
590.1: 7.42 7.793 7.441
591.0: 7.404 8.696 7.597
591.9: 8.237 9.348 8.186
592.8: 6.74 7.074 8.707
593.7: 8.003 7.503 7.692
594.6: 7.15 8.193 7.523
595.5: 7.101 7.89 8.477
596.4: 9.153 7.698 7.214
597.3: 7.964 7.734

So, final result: 0.172 nm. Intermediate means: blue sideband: 7.71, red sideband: 7.74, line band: 7.31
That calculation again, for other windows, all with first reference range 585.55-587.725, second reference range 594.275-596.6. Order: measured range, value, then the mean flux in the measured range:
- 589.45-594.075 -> 0.04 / 7.79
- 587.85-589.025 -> 0.07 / 7.32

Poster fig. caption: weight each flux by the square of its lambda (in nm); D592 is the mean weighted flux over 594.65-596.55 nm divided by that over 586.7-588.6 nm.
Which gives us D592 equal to 1.08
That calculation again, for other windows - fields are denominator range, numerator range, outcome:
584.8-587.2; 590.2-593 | 1.04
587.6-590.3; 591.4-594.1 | 1.11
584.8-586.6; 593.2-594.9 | 1.05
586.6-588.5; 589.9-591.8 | 1.02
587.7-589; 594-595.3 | 1.06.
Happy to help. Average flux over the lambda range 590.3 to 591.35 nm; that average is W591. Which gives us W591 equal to 7.75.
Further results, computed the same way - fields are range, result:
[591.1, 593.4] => 8.02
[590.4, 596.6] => 7.9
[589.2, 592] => 7.57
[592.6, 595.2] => 7.64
